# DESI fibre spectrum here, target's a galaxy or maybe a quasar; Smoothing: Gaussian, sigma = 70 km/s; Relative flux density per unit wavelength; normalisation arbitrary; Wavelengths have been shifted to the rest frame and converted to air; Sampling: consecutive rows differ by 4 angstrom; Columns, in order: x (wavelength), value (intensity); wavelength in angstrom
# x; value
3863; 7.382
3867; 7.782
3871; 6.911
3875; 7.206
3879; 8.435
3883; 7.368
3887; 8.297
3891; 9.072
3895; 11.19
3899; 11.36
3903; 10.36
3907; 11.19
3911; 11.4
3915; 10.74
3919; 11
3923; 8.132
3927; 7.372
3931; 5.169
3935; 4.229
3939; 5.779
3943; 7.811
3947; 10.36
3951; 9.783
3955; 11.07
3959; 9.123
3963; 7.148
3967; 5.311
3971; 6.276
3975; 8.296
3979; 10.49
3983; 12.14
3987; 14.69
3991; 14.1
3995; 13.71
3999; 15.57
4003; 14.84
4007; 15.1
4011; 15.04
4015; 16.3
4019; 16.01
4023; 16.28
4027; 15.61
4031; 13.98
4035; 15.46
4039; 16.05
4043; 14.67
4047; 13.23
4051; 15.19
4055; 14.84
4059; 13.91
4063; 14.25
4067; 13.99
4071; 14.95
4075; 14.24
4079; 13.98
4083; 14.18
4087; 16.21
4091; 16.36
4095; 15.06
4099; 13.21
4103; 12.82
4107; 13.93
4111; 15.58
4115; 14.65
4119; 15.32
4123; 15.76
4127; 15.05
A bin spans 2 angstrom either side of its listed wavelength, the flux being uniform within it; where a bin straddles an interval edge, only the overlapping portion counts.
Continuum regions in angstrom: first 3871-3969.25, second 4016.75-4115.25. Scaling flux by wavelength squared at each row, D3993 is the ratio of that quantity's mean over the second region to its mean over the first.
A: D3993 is 1.83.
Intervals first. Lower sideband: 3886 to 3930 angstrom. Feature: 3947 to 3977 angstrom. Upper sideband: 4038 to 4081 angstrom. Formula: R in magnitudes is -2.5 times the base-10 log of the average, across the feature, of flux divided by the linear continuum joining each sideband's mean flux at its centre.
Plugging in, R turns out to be 0.35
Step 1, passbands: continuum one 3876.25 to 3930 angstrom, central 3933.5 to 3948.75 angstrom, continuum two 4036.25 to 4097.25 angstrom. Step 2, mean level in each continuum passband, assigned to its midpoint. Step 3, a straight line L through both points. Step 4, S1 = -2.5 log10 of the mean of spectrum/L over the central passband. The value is 0.46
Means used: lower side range 9.57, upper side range 14.7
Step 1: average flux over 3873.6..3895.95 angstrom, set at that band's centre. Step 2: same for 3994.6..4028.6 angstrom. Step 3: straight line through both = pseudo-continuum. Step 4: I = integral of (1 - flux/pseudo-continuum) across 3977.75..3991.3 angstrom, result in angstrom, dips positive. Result 1.1 angstrom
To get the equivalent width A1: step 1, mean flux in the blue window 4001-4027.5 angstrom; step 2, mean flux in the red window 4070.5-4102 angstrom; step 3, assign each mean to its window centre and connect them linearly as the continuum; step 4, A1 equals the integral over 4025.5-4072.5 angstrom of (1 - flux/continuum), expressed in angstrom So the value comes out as 1.6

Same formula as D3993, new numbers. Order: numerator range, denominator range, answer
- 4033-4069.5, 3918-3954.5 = 1.99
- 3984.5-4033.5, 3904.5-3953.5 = 1.82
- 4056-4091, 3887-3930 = 1.59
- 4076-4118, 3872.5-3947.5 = 1.84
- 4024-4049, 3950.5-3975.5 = 1.92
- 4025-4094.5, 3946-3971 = 1.82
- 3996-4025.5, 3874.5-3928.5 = 1.71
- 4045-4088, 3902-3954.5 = 1.77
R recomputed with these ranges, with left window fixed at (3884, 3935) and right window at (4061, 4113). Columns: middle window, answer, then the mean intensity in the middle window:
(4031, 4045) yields -0.16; 15.2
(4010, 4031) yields -0.24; 15.7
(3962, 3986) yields 0.30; 8.59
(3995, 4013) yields -0.23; 15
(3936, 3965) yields 0.23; 8.57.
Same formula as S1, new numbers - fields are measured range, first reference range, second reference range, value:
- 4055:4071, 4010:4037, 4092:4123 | 0.06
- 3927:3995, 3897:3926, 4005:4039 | 0.39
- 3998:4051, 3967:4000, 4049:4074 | -0.17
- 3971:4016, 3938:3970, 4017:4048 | -0.12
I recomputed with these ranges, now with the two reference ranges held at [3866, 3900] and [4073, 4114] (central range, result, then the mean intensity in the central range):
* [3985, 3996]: -2.44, 14.2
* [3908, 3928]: -0.80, 9.92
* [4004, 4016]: -3.12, 15.4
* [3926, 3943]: 7.19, 5.79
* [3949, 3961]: 0.70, 9.99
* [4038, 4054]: -1.83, 14.7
